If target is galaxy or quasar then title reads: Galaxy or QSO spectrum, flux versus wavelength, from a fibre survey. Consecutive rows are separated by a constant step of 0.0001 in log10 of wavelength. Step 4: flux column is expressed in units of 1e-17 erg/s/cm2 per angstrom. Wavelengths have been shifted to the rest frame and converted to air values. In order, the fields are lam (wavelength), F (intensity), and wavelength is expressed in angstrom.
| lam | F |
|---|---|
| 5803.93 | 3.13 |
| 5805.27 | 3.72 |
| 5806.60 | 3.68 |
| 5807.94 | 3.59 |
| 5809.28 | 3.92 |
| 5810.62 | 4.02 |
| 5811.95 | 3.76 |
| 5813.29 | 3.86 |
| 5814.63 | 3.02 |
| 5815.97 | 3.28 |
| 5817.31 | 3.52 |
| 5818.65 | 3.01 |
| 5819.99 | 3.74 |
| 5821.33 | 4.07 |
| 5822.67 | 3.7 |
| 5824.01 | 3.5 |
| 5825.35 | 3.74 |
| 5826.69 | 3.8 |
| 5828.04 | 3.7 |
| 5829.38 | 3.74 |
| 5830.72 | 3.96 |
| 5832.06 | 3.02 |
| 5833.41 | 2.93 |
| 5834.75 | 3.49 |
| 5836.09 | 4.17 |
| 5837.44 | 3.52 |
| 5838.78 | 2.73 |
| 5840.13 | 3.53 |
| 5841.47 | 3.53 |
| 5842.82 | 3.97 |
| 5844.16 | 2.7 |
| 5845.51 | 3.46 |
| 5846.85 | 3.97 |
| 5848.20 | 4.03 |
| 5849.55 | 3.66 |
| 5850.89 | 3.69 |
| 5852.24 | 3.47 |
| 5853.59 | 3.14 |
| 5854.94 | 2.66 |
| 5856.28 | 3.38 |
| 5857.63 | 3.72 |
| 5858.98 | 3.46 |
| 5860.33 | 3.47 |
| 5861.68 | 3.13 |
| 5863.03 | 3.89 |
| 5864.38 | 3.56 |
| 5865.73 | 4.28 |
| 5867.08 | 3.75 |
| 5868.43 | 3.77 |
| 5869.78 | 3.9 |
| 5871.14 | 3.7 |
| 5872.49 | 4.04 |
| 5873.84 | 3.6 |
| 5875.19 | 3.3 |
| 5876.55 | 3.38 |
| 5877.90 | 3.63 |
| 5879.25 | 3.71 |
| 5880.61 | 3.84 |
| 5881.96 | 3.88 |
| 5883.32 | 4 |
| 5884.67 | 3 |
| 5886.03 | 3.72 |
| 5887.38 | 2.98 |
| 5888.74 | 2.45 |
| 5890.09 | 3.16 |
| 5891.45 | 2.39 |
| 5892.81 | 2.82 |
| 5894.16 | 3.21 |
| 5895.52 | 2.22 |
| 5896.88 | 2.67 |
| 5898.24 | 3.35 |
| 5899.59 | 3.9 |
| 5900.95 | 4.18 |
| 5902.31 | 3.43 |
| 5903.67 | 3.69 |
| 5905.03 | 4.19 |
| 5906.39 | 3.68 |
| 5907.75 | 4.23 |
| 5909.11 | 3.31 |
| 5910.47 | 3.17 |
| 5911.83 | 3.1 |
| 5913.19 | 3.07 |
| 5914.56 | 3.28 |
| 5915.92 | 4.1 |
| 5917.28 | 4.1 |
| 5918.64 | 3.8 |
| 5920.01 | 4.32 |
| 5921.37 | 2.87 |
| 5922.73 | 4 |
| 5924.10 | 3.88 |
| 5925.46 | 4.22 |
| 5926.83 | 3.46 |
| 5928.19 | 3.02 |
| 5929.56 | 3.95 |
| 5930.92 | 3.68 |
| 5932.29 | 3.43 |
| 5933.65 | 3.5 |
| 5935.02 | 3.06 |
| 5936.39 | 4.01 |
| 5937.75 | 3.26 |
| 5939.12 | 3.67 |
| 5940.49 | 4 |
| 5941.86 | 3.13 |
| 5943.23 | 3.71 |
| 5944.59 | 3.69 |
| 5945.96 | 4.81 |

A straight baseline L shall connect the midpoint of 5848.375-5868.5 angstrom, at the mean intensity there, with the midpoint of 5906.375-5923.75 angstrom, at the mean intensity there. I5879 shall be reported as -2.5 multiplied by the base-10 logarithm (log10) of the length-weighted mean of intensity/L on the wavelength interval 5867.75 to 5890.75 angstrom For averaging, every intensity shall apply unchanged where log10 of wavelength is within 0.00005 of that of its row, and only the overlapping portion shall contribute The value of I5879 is 0.01 mag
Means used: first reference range 3.54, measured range 3.53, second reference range 3.62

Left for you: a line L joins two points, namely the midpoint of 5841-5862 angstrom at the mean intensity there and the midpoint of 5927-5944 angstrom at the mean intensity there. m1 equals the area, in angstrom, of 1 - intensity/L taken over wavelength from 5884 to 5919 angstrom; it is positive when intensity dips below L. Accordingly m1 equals 1.6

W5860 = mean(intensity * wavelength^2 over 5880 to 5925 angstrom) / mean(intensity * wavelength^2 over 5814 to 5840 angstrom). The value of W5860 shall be 1.01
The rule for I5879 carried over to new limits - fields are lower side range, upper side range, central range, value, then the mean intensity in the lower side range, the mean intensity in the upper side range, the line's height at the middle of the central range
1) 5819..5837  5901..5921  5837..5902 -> 0.07 mag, 3.64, 3.68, 3.66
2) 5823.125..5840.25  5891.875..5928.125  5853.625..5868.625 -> 0.00 mag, 3.53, 3.53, 3.53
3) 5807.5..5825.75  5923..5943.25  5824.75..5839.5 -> 0.03 mag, 3.62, 3.6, 3.62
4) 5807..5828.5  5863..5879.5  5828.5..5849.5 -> 0.05 mag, 3.64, 3.73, 3.67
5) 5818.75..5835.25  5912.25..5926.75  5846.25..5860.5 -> 0.04 mag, 3.6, 3.74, 3.64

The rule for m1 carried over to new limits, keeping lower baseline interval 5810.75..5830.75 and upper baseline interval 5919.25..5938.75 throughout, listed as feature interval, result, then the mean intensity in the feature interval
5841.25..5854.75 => 0.35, 3.53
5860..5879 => -0.27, 3.68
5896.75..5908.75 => -0.39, 3.74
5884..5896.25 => 2.50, 2.88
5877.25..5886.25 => -0.14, 3.68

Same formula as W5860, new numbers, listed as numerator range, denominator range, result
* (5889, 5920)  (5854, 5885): 0.96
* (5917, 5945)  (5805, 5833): 1.04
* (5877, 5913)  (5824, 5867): 0.97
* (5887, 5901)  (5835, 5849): 0.85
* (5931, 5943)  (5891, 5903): 1.13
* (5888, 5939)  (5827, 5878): 1.00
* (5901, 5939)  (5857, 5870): 1.00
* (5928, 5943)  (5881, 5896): 1.16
